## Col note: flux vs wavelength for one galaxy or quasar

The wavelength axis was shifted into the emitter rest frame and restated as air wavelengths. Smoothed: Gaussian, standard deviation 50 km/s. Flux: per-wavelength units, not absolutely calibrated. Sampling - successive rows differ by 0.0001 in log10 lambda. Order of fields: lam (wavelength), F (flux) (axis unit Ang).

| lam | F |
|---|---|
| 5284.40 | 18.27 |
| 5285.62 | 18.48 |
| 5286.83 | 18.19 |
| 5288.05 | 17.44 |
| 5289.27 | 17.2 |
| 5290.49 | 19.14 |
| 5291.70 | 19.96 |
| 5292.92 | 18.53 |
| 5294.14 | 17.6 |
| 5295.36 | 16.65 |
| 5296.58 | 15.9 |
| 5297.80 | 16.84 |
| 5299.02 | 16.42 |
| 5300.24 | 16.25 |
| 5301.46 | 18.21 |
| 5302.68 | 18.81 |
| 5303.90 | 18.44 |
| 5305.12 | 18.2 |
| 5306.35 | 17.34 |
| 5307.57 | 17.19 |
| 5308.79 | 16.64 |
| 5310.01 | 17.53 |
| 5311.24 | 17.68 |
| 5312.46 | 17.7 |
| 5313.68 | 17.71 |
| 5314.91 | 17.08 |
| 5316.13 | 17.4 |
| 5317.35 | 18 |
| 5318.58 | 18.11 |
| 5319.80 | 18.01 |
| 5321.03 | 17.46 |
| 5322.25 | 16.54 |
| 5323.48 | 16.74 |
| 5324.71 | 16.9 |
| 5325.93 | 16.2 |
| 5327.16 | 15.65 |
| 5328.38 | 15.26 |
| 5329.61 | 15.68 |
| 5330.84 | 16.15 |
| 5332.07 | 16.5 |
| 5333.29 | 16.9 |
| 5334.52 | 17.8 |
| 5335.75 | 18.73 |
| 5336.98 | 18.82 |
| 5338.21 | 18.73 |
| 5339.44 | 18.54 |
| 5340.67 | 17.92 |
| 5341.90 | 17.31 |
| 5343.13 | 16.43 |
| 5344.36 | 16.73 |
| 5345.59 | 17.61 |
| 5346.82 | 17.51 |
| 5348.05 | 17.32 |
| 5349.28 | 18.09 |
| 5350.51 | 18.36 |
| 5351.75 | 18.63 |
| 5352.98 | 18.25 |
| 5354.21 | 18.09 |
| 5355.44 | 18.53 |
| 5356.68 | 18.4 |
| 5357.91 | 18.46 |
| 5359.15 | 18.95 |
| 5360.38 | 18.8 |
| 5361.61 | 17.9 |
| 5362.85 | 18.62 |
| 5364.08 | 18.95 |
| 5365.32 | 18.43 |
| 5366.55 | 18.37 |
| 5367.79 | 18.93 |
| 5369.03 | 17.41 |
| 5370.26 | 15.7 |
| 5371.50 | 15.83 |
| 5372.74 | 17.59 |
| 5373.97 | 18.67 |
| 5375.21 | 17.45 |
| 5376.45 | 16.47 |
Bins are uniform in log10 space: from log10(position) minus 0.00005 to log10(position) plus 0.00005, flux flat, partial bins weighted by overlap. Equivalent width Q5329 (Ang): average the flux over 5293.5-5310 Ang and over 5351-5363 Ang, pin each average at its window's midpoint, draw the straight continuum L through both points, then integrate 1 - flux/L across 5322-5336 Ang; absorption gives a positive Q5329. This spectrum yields 1.0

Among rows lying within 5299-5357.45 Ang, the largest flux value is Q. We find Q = 18.82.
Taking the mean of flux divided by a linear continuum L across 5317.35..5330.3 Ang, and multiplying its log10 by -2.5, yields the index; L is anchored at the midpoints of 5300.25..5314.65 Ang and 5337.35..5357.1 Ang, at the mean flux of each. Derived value 0.07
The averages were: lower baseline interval 17.7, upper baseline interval 17.9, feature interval 16.7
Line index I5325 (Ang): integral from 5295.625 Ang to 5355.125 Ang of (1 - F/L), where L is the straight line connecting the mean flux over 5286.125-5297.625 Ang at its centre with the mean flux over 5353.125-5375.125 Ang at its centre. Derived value 1.9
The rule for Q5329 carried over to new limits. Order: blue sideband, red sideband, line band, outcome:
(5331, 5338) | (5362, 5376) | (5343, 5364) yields -0.4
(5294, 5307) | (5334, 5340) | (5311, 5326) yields 0.4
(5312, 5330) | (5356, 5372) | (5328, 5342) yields -0.1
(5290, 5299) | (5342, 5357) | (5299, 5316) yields 0.2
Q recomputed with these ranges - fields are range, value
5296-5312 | 18.81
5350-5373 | 18.95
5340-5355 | 18.63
